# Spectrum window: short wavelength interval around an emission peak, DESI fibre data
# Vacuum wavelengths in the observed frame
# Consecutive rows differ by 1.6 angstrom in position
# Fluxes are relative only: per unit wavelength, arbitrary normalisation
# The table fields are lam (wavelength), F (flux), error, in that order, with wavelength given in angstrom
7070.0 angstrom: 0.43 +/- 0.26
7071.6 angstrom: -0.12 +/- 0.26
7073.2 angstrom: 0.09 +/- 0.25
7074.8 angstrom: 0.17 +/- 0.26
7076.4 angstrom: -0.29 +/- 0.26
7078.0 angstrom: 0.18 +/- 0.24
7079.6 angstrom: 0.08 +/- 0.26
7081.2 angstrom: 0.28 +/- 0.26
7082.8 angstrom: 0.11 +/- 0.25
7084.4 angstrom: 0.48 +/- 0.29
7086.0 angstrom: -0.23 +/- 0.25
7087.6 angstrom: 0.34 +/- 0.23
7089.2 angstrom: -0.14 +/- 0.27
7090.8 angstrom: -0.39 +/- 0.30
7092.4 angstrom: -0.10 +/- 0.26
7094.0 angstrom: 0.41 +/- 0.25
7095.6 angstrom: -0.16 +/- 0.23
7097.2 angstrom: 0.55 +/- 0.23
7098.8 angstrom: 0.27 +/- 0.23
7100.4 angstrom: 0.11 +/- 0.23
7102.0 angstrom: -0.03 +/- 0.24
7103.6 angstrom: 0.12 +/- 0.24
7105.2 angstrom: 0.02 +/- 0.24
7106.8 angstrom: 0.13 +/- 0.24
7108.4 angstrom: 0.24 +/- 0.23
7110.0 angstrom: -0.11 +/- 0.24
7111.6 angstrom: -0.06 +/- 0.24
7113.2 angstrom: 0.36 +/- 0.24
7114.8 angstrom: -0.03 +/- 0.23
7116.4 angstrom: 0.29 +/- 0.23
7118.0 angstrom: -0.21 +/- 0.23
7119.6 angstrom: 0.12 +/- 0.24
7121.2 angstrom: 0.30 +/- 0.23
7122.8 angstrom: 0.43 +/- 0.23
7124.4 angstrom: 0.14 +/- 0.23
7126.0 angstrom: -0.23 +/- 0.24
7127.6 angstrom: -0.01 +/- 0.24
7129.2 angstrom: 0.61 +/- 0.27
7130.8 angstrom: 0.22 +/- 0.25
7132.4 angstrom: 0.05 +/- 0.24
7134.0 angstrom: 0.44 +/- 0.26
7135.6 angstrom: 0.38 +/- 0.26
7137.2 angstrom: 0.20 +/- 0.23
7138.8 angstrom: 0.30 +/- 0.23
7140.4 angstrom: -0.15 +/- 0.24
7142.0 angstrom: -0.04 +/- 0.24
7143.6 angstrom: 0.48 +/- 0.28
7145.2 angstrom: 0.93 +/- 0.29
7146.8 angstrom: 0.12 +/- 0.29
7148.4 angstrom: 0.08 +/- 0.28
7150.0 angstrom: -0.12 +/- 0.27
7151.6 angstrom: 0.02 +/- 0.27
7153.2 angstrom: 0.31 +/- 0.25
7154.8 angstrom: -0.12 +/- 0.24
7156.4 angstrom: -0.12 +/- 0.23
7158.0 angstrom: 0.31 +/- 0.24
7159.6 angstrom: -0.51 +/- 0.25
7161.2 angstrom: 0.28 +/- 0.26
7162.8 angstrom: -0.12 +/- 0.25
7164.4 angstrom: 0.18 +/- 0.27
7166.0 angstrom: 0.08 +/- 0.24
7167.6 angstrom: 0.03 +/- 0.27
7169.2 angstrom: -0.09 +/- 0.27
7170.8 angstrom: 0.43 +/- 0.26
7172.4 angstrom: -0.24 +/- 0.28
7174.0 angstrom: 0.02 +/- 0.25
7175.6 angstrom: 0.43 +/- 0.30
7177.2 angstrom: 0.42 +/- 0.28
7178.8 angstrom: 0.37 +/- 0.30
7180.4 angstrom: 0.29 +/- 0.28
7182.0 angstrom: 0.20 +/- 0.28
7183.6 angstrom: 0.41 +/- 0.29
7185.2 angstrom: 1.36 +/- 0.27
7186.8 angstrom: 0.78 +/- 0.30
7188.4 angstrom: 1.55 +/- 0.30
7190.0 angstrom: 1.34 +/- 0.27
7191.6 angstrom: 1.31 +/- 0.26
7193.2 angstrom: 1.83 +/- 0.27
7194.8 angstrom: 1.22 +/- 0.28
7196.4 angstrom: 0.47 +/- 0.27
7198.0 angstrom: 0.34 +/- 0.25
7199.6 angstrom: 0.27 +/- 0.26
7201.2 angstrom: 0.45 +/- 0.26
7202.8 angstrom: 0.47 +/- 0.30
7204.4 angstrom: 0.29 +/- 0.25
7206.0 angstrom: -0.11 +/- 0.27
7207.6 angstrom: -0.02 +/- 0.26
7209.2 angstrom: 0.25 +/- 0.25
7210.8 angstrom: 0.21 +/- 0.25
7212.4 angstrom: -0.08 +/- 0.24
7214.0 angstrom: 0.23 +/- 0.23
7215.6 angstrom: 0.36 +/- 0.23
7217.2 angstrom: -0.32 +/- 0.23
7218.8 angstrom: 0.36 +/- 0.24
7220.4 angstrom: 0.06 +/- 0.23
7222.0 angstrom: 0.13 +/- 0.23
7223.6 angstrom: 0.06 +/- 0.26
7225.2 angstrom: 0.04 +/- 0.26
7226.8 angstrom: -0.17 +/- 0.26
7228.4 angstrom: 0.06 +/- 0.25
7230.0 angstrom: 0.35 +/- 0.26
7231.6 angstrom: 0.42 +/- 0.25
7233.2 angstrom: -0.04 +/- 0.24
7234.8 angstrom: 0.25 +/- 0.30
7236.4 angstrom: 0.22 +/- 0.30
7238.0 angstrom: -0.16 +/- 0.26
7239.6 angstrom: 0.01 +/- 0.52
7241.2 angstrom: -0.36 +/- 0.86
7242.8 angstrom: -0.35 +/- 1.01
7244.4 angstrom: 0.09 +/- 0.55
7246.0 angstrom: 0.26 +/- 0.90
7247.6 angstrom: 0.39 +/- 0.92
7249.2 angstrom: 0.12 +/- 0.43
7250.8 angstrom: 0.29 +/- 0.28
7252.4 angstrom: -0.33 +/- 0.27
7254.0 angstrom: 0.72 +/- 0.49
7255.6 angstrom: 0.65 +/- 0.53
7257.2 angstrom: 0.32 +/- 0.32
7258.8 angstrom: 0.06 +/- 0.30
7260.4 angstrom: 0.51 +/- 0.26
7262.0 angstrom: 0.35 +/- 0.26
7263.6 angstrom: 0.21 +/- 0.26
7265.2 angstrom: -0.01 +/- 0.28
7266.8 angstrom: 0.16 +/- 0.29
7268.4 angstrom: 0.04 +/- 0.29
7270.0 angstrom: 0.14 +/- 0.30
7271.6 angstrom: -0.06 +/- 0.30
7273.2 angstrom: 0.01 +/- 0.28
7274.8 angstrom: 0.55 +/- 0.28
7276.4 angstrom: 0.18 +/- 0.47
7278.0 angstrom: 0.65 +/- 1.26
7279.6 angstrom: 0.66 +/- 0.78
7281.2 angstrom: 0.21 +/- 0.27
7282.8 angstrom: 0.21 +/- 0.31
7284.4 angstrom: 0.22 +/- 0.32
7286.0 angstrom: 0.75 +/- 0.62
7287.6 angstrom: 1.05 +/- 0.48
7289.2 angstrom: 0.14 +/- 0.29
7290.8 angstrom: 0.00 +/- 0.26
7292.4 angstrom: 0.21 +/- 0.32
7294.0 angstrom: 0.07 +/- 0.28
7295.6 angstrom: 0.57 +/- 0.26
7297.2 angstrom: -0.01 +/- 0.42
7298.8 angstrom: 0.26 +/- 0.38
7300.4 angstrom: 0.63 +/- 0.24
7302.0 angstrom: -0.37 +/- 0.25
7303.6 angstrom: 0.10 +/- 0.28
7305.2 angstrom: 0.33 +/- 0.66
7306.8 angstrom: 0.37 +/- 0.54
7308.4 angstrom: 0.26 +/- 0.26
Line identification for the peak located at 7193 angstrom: [O II]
